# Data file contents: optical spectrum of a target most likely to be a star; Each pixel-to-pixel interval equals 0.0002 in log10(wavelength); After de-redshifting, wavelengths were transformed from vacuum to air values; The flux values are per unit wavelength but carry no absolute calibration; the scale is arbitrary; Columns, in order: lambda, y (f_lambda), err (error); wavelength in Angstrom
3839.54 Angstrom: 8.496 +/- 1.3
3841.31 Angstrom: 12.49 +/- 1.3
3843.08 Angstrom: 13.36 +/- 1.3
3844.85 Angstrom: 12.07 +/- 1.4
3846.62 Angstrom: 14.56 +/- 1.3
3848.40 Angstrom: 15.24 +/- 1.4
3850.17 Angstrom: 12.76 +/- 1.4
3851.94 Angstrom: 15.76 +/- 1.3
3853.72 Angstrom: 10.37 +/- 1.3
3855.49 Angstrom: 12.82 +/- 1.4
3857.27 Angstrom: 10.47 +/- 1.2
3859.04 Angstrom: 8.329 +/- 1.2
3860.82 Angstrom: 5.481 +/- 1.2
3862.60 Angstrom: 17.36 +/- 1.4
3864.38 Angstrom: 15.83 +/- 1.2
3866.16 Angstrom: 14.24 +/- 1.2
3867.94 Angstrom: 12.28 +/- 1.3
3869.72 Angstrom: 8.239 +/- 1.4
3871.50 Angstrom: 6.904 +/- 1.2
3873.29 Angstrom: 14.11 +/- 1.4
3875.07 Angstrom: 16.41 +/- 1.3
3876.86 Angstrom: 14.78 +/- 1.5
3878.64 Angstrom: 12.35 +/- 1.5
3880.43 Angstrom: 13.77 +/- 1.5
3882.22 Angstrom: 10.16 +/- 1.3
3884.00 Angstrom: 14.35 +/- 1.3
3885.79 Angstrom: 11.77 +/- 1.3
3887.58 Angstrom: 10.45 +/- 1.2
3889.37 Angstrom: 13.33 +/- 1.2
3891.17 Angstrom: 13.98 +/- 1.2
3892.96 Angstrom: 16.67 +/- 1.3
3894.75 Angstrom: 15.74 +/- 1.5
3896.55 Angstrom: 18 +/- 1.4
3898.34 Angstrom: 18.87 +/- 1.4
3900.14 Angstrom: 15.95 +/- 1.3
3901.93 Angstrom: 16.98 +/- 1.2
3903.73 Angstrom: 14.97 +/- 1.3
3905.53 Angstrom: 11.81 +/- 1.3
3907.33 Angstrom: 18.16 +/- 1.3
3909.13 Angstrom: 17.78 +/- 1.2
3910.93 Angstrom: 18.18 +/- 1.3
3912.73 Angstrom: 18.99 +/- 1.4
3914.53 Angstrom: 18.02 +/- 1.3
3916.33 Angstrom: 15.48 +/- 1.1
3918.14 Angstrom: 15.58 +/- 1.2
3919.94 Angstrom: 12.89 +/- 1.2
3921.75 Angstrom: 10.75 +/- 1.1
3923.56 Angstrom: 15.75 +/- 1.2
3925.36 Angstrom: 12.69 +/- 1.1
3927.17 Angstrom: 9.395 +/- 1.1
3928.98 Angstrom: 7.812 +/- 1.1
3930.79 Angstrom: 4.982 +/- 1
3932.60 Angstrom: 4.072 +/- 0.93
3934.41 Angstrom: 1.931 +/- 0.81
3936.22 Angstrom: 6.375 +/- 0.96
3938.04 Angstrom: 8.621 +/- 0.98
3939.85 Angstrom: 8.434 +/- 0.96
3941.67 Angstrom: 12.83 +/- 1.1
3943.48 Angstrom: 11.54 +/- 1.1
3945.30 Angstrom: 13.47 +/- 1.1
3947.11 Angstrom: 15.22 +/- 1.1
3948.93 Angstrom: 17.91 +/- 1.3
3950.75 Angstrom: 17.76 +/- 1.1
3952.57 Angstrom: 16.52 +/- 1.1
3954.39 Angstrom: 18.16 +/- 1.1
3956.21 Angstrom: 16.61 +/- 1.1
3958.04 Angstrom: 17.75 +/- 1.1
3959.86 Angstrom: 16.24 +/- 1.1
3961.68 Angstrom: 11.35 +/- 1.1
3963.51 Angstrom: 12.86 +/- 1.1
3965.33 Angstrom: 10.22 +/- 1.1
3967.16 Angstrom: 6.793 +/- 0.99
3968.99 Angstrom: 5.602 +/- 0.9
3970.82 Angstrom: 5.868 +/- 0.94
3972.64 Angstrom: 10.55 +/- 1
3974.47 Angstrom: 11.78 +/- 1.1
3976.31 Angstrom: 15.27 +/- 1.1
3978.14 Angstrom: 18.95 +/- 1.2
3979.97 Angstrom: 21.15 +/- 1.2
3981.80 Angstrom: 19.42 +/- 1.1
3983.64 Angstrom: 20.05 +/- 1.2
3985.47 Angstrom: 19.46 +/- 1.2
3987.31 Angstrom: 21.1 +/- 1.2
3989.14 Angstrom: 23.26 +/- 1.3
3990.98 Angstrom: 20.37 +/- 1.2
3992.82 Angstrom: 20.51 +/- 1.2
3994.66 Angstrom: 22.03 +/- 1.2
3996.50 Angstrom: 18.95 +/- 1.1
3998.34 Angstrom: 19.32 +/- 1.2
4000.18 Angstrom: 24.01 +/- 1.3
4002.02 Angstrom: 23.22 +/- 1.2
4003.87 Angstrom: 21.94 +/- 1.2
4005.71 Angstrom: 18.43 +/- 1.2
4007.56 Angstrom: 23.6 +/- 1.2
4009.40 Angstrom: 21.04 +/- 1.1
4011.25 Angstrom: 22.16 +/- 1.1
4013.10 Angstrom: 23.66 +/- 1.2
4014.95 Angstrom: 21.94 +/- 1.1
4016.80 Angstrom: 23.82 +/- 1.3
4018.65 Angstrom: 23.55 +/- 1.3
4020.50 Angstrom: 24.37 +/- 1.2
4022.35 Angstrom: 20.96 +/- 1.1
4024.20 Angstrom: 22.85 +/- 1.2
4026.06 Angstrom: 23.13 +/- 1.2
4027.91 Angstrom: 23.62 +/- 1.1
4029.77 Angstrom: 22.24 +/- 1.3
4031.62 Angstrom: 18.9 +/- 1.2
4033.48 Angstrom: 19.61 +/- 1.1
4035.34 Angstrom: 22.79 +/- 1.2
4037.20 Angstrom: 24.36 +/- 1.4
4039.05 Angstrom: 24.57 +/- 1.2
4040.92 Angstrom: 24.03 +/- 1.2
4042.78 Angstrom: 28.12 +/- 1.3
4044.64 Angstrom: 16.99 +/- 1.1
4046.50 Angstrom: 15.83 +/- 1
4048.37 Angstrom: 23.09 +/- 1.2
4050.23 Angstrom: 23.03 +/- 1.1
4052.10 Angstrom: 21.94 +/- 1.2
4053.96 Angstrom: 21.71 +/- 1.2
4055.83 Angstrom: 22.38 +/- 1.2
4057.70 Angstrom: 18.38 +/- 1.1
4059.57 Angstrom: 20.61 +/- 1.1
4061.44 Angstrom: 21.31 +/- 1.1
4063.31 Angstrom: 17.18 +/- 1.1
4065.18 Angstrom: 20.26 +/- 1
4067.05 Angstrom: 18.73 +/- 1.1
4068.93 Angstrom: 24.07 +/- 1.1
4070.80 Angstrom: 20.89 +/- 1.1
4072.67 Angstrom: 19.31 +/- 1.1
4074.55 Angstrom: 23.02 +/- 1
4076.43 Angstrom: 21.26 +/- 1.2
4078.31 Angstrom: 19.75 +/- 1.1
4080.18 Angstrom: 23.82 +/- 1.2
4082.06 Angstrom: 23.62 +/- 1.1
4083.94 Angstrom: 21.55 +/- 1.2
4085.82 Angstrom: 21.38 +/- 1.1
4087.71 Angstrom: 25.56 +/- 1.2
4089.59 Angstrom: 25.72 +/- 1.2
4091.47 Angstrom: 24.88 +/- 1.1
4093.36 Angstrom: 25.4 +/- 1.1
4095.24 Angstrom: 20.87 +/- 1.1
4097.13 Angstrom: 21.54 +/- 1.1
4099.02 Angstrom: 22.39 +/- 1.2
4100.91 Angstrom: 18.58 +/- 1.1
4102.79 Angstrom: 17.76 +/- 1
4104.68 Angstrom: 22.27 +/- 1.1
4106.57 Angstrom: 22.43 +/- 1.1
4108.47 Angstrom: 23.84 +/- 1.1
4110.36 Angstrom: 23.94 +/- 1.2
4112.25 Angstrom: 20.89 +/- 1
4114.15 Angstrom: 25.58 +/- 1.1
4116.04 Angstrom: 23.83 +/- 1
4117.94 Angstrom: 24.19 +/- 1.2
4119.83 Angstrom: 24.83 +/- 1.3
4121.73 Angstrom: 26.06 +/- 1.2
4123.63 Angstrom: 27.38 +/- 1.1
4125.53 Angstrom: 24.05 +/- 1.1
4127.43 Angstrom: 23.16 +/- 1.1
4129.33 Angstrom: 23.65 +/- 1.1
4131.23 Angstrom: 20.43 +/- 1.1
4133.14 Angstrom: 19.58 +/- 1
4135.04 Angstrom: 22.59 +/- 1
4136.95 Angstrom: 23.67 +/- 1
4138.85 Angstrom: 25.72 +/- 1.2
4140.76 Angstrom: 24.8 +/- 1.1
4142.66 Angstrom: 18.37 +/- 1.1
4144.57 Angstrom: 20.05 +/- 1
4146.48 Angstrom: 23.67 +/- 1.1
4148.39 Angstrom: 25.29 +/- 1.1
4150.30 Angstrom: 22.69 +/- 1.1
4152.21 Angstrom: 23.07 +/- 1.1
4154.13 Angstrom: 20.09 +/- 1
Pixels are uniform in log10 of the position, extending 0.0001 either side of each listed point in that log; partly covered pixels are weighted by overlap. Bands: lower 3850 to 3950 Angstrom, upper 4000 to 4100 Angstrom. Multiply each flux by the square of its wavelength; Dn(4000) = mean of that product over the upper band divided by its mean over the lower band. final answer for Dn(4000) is 1.8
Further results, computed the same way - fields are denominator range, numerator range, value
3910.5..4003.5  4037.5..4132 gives 1.62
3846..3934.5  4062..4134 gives 1.88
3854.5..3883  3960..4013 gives 1.54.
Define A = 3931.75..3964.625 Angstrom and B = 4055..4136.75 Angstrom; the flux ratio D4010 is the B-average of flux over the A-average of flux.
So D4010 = 1.76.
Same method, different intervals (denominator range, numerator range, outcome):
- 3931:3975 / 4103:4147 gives 2.01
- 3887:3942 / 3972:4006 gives 1.49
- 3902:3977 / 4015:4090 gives 1.73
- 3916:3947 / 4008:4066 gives 2.15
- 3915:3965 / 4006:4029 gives 1.84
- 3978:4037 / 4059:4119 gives 1.02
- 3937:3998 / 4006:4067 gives 1.42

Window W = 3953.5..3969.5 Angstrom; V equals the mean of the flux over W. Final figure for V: 13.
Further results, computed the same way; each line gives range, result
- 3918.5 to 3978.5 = 11.7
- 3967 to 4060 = 20.3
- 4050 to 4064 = 20.8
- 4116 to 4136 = 23.6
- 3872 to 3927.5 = 14.8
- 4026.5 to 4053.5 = 22.1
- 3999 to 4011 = 22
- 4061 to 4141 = 22.6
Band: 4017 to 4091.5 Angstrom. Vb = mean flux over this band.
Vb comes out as 22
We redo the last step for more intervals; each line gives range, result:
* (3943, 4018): 17.6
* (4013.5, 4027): 23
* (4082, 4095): 23.9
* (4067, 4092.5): 22.5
